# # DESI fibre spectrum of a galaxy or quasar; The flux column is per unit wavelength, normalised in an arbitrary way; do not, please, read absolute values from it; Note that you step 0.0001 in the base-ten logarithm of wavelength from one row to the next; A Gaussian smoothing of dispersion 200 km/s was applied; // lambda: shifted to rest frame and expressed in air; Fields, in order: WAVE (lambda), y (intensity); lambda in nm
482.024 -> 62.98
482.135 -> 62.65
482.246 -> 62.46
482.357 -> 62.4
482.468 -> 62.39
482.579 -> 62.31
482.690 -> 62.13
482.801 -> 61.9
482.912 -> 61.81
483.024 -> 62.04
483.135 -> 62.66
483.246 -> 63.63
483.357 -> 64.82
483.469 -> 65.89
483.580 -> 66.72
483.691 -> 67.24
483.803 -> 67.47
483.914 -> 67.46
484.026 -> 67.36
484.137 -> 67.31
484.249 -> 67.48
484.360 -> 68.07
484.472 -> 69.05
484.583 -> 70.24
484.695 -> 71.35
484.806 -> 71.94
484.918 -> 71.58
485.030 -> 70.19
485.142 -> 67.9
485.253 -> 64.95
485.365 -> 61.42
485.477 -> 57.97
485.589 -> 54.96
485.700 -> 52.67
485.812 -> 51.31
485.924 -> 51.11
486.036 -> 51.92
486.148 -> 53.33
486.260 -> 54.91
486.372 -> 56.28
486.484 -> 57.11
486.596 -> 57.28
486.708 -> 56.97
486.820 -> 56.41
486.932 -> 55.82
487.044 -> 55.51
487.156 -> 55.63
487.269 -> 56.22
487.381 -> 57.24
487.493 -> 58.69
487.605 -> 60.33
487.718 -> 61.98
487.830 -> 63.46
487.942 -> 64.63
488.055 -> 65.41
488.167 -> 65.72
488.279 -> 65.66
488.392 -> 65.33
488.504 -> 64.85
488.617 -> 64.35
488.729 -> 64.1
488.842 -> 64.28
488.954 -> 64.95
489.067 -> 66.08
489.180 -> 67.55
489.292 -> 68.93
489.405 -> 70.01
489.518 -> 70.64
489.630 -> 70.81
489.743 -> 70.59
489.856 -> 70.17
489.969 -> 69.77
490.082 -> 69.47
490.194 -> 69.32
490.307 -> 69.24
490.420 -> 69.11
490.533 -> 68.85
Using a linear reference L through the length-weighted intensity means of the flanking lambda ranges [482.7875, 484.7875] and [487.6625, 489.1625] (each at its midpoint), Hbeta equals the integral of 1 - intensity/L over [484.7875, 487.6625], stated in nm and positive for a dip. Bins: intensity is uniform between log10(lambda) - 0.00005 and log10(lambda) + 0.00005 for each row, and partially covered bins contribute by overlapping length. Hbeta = 0.32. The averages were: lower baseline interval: 66.5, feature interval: 58.3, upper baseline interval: 64.8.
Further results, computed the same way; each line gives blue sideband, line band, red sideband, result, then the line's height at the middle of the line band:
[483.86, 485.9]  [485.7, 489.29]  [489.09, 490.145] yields 0.41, 67.6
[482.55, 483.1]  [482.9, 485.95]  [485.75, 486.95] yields -0.31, 58.7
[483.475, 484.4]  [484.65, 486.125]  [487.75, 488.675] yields 0.12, 66.5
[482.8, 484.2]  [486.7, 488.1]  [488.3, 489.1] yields 0.12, 64.9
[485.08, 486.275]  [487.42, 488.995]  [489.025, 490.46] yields 0.02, 64.6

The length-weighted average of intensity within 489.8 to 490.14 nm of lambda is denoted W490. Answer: 69.9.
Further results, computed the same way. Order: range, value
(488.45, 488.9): 64.4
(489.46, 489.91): 70.5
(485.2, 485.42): 63.1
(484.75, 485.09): 71.1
